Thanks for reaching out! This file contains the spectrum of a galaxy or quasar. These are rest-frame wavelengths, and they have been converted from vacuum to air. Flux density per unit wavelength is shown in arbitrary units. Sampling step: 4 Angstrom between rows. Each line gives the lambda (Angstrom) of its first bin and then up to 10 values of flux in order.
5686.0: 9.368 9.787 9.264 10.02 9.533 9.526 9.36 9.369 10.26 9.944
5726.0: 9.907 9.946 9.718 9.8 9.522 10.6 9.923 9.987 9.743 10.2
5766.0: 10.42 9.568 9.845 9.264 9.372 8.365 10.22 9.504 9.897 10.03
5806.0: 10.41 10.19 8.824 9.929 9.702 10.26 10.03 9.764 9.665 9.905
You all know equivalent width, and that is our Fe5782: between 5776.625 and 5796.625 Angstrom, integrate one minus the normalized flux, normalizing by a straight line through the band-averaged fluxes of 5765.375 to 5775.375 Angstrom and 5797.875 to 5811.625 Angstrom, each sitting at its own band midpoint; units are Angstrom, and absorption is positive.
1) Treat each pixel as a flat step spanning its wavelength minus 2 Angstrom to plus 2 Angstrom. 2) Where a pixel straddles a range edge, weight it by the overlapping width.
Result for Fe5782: 1.3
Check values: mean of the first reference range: 9.89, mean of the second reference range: 10.2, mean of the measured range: 9.36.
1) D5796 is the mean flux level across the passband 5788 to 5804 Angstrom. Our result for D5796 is 9.91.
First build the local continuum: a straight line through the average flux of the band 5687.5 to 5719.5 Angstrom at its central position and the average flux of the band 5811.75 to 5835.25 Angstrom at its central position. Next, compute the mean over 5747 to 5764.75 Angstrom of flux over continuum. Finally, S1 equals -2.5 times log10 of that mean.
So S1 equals -0.04 mag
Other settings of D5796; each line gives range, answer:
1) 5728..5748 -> 9.92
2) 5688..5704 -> 9.65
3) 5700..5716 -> 9.45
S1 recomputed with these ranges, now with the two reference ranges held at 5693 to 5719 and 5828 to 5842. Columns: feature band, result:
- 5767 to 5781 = 0.01 mag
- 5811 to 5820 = 0.04 mag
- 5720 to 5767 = -0.03 mag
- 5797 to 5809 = -0.04 mag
